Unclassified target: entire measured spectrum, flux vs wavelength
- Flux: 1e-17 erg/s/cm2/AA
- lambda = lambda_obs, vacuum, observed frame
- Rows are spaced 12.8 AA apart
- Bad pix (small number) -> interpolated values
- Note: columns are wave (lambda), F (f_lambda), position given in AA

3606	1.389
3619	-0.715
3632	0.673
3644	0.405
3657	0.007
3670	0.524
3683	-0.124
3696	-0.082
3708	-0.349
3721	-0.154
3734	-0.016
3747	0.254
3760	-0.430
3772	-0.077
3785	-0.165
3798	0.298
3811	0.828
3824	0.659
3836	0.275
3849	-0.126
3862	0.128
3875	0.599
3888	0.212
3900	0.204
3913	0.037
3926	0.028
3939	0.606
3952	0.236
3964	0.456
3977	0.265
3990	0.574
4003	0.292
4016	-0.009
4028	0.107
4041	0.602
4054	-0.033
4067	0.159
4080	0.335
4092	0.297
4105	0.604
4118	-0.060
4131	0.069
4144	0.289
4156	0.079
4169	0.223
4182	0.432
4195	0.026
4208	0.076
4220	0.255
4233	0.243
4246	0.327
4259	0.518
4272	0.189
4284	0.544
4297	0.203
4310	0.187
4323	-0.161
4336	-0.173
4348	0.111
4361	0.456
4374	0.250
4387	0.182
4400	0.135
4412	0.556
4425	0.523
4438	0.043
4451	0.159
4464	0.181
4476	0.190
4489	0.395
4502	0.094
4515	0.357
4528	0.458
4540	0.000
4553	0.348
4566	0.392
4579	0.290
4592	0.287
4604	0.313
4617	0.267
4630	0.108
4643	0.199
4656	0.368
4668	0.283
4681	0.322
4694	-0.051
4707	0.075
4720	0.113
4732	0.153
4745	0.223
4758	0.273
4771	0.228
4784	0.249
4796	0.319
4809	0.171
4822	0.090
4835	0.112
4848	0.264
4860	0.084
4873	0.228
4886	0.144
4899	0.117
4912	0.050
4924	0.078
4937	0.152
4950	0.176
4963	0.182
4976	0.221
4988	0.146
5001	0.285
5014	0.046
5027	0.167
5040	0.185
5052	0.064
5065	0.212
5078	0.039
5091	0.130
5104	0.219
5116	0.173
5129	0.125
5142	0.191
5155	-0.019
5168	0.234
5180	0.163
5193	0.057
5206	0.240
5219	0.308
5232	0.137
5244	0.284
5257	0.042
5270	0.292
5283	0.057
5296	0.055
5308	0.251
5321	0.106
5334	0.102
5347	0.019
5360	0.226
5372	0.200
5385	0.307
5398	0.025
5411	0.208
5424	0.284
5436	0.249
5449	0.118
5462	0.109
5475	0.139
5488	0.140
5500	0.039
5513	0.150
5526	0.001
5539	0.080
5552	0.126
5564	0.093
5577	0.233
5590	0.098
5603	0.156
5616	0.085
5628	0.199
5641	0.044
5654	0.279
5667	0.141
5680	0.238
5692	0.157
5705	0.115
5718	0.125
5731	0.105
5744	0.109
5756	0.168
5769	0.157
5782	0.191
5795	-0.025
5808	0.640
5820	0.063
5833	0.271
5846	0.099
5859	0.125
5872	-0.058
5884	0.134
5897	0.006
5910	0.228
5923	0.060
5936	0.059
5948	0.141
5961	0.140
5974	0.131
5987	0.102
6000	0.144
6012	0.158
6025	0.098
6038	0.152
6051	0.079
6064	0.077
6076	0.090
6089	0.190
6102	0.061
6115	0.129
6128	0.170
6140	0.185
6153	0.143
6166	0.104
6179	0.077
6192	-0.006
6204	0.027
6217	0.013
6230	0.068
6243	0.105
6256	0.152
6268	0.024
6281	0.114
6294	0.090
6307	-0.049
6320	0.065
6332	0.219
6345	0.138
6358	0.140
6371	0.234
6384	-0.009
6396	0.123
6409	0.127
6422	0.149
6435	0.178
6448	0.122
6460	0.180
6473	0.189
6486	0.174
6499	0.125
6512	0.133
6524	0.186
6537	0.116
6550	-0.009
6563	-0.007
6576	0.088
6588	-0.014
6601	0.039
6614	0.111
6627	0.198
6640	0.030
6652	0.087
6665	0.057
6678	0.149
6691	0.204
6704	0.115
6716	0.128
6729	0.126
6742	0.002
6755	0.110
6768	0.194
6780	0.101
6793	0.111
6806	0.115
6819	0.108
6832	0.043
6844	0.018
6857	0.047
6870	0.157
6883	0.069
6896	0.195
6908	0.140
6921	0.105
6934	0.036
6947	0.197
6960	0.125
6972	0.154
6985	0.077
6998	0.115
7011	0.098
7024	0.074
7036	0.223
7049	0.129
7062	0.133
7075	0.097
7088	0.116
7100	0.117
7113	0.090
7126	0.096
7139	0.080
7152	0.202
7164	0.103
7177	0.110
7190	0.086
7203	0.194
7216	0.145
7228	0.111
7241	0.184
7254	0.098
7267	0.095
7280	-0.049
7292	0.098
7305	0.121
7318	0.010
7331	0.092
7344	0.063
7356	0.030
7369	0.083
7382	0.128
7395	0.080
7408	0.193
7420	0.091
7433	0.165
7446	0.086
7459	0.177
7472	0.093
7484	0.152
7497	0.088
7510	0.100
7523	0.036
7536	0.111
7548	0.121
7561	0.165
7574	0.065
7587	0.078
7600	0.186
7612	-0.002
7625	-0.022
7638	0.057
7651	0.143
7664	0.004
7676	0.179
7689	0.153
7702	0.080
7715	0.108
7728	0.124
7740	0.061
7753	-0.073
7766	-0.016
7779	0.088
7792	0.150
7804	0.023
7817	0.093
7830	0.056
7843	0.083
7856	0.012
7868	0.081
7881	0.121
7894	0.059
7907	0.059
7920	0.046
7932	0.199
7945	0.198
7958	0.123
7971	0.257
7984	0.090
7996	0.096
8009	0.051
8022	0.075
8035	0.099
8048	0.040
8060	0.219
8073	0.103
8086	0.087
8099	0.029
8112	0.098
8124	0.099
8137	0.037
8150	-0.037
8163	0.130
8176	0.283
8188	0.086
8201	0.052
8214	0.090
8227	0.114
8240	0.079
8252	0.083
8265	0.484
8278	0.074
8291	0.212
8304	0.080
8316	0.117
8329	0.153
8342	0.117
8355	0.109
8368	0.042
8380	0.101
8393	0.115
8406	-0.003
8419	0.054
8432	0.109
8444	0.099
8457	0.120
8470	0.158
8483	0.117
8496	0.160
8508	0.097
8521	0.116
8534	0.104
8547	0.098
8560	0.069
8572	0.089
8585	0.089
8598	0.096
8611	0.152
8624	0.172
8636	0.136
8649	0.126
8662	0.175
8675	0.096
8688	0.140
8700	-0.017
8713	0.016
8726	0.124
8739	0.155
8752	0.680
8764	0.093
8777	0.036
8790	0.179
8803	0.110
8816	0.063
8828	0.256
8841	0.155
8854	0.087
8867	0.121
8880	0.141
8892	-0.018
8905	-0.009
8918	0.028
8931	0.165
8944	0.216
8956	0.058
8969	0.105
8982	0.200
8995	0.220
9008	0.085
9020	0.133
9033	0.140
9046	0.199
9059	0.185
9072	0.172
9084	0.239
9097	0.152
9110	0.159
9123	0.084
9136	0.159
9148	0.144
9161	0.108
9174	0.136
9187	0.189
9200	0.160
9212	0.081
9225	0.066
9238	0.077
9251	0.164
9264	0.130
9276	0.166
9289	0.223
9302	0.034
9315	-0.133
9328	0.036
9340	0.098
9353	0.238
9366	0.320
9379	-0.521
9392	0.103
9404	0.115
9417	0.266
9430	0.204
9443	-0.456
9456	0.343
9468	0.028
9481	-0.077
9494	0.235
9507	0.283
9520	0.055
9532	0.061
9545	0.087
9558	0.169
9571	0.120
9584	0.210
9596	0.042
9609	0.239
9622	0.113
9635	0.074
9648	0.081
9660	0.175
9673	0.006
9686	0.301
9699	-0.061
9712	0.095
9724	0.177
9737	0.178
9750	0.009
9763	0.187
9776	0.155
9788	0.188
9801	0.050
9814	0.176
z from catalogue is 1.347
